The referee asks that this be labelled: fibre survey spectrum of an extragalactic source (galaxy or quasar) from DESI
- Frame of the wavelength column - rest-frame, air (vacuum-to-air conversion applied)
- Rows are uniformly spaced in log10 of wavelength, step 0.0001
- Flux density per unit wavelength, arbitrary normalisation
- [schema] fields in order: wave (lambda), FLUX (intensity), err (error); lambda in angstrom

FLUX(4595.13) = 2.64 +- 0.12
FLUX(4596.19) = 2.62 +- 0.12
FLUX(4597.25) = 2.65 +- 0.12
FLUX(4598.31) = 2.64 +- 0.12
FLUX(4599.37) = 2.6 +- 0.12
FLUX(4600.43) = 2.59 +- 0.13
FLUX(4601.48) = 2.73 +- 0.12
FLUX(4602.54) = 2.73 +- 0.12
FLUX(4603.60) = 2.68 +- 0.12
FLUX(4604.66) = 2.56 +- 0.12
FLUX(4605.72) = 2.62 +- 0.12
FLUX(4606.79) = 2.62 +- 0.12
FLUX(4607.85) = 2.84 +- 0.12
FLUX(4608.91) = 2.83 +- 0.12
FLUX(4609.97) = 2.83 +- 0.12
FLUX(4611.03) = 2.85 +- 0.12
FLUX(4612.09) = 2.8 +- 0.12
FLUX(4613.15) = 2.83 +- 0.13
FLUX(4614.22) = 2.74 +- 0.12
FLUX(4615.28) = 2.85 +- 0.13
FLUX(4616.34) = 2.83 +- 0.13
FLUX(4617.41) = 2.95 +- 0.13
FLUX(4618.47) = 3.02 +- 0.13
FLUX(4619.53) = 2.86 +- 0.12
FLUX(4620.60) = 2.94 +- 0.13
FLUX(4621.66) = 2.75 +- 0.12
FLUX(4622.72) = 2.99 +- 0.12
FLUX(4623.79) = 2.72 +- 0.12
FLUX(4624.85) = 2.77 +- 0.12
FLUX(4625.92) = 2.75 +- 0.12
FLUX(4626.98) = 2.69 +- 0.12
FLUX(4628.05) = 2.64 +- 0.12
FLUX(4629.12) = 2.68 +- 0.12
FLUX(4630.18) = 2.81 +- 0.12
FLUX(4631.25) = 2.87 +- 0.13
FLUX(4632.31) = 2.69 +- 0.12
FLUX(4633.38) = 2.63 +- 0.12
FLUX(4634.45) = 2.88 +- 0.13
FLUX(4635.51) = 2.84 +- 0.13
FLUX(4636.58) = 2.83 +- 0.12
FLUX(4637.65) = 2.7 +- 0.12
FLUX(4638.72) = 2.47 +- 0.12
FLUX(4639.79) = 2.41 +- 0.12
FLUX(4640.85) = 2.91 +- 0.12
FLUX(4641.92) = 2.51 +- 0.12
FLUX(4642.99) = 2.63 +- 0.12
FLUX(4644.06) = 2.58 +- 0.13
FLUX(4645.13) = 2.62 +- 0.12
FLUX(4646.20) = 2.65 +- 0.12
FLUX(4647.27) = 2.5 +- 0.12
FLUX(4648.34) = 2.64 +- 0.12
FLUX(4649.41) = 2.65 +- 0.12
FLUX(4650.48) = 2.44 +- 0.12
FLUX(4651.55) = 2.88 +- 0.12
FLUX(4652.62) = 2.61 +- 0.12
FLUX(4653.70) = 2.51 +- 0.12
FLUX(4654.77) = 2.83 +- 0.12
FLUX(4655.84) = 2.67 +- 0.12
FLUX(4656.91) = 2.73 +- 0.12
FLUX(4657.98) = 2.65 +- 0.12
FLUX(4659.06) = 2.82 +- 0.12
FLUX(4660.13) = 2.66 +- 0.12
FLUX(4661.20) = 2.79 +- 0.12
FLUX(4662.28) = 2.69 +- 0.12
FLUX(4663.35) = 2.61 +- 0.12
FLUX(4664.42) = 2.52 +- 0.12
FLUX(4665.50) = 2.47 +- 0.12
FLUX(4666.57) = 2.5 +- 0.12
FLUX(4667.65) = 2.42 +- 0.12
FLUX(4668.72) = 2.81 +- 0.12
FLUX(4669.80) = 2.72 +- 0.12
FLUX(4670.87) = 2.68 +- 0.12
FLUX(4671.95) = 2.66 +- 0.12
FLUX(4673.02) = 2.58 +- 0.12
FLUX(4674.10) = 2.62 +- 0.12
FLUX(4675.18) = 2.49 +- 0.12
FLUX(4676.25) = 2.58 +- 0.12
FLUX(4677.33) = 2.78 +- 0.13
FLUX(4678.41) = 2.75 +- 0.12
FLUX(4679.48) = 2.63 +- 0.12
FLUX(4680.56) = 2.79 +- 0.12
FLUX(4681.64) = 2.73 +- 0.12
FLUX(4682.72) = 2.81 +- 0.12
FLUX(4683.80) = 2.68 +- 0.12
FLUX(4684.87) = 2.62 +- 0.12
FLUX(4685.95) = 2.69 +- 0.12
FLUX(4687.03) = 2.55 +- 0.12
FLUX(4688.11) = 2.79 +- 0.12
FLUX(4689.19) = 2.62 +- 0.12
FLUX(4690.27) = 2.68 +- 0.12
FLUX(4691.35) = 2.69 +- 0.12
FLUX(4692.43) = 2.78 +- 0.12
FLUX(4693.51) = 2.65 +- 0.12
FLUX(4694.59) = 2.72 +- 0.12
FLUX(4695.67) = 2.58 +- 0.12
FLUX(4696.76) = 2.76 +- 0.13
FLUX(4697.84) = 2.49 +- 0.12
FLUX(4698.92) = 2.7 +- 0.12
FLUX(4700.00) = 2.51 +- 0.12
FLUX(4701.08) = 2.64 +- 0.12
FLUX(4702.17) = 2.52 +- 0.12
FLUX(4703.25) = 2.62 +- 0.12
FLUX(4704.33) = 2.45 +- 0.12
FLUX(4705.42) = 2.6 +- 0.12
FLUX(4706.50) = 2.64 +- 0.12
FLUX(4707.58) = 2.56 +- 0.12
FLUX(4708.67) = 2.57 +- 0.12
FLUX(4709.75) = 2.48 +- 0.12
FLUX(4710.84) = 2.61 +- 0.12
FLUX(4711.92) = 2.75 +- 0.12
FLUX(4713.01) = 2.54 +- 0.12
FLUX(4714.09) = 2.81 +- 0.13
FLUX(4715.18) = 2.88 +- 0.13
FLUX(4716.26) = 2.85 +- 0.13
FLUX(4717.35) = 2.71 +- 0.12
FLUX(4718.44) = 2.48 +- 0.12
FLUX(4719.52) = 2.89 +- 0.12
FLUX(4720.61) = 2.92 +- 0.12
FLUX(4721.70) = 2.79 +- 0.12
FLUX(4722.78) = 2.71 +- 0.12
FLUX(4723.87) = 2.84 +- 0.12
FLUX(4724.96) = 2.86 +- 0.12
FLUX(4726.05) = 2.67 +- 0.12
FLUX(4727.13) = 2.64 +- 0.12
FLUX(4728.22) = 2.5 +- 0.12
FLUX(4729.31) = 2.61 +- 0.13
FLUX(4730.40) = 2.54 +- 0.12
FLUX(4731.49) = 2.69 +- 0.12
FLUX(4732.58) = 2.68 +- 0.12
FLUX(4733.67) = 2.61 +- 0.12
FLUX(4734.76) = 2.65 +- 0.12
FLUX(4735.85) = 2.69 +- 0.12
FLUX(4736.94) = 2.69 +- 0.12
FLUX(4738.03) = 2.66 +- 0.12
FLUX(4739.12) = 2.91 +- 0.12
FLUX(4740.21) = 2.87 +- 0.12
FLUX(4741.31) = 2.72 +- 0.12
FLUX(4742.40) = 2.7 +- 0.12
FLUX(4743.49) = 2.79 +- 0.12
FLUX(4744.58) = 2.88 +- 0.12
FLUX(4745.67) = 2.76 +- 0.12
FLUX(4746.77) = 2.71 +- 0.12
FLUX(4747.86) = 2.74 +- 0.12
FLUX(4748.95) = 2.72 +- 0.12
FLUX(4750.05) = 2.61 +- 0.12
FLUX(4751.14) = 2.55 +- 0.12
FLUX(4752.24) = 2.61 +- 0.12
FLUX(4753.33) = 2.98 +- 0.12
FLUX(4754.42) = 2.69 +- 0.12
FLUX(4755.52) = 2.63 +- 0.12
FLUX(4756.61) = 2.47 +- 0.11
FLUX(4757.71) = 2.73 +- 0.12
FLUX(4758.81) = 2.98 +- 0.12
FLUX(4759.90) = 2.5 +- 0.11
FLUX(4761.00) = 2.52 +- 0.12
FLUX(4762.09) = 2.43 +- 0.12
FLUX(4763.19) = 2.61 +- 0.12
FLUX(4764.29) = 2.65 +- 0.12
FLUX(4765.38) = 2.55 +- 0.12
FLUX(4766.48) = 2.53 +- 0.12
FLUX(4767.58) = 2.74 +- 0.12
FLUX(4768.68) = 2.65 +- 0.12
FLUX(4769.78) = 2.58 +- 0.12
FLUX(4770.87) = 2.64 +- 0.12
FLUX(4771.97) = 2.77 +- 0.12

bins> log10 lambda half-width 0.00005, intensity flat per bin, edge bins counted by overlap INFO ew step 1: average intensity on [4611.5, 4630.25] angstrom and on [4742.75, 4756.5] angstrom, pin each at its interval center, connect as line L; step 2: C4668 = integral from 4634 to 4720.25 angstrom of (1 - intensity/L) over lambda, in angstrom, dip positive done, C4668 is 3.6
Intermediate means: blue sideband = 2.81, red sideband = 2.72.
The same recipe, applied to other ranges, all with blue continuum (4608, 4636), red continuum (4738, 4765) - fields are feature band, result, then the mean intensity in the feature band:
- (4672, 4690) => 0.58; 2.67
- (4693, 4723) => 0.84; 2.66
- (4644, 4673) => 1.43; 2.64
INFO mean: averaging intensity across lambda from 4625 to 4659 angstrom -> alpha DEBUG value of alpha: 2.68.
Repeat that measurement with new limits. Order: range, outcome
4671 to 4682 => 2.66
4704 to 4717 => 2.65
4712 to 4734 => 2.71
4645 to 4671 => 2.64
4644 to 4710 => 2.64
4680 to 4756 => 2.69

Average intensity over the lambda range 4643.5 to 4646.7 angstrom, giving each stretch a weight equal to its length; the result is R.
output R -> 2.62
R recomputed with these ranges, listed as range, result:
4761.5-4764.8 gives 2.56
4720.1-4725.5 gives 2.82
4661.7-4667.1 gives 2.56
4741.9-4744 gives 2.75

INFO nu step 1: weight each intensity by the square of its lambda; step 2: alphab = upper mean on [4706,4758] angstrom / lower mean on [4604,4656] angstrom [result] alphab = 1.0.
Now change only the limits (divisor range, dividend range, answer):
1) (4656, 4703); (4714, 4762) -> 1.05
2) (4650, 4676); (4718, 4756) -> 1.06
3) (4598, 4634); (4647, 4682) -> 0.98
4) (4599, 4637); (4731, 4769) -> 1.02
